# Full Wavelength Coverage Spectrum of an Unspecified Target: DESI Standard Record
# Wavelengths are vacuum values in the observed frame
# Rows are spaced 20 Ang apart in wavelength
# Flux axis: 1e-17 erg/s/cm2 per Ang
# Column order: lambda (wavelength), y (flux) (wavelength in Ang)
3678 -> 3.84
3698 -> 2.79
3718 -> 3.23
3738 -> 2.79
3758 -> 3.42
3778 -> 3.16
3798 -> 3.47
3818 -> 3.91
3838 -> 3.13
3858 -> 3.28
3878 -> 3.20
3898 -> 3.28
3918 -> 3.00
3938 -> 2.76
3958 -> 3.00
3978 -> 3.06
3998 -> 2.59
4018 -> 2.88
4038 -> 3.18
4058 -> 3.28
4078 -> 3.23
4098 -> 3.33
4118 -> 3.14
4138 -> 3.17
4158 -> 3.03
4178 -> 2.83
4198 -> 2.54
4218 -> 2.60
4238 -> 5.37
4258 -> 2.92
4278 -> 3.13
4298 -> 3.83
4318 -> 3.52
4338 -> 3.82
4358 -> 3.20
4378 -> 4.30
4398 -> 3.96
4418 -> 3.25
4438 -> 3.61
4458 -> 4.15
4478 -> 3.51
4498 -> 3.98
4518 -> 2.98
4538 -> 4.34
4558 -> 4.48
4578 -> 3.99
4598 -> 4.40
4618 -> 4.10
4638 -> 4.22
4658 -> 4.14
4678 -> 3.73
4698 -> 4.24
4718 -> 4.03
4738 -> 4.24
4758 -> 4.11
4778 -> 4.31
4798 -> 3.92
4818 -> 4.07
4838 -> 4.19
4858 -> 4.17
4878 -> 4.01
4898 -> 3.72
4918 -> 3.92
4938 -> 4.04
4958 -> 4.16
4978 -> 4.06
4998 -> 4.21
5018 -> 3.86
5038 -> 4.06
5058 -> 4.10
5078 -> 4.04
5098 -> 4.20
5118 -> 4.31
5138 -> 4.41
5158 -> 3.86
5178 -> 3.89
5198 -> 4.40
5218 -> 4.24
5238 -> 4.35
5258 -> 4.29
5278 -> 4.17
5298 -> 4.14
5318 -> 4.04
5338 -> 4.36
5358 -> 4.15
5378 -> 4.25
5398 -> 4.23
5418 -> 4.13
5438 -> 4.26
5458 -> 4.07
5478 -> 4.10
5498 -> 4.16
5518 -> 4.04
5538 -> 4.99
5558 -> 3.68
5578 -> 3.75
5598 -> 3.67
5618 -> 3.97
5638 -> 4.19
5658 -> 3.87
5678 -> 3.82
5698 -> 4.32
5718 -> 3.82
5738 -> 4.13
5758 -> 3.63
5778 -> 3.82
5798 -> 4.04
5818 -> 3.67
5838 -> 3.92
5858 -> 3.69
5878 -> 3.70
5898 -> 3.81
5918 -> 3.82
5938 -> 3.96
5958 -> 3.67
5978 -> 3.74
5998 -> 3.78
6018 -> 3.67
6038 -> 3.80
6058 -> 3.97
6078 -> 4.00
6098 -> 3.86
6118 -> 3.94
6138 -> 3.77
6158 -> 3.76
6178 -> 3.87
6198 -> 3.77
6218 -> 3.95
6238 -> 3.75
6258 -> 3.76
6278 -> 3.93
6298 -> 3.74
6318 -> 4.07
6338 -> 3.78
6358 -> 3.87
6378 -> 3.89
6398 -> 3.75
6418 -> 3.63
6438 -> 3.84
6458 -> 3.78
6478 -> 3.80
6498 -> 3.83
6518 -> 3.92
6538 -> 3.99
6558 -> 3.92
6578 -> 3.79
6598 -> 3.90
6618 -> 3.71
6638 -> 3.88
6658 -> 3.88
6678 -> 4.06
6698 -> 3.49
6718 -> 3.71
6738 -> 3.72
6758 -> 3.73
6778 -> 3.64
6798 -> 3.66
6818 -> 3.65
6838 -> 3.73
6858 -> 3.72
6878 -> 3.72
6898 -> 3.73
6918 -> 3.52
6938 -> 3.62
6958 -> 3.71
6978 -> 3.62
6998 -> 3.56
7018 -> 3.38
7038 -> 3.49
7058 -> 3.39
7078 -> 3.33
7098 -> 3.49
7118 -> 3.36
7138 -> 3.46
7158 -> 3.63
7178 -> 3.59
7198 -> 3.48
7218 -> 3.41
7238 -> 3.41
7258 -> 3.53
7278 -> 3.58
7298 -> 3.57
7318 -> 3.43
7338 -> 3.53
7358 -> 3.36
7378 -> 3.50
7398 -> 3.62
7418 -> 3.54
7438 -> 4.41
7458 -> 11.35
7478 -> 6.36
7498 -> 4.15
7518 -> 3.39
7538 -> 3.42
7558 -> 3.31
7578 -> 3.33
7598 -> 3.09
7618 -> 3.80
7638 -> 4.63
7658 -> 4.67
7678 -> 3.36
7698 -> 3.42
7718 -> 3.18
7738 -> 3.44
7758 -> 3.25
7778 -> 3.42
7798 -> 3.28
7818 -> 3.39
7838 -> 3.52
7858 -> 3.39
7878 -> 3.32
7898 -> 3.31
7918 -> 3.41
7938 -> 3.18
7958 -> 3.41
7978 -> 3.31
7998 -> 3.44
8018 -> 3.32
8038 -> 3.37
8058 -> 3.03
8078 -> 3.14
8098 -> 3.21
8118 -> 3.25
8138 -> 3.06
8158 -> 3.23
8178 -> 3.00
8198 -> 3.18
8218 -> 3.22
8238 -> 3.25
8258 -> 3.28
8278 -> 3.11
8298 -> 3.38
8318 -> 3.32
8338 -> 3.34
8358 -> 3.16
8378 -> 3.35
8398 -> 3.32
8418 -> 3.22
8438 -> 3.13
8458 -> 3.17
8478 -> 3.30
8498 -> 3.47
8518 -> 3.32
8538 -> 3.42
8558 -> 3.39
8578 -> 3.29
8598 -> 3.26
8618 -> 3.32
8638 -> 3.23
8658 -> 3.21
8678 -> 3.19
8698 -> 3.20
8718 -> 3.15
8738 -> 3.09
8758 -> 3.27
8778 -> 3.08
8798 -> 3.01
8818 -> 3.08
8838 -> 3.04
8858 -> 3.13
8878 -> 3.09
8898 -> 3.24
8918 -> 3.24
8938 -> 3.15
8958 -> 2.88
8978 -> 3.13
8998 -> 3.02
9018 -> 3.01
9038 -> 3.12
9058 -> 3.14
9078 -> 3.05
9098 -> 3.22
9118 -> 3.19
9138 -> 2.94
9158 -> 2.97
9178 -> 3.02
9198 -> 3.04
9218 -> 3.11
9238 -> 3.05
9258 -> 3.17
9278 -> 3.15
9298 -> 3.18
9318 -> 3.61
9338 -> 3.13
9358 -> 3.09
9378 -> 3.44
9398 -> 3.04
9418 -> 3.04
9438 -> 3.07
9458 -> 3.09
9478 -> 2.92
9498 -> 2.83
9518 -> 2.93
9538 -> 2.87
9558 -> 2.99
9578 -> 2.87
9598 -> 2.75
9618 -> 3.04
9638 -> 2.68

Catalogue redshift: 0.137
